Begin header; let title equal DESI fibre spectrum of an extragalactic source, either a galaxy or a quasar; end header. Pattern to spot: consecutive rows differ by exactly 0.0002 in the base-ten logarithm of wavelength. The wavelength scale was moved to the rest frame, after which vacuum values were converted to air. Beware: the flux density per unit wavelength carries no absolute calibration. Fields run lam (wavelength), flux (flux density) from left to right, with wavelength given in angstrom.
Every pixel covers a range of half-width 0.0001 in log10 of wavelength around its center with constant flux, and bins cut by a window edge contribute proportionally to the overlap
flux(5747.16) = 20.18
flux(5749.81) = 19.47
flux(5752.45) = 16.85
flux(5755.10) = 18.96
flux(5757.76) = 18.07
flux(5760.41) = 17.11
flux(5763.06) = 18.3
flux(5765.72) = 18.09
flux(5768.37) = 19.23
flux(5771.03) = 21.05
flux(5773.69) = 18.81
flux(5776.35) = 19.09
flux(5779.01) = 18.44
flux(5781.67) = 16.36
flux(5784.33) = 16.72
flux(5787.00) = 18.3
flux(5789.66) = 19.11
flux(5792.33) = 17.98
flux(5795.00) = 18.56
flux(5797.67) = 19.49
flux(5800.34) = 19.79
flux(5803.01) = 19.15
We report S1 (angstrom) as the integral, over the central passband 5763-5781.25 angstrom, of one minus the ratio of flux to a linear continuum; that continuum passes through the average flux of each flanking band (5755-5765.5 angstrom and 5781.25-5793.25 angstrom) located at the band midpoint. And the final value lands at -1.0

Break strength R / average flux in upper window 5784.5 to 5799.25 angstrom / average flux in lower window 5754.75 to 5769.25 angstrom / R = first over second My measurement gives 1.02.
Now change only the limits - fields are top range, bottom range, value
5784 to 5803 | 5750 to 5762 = 1.04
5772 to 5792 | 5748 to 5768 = 1.00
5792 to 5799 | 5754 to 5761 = 1.04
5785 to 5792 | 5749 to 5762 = 1.02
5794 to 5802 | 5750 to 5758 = 1.06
